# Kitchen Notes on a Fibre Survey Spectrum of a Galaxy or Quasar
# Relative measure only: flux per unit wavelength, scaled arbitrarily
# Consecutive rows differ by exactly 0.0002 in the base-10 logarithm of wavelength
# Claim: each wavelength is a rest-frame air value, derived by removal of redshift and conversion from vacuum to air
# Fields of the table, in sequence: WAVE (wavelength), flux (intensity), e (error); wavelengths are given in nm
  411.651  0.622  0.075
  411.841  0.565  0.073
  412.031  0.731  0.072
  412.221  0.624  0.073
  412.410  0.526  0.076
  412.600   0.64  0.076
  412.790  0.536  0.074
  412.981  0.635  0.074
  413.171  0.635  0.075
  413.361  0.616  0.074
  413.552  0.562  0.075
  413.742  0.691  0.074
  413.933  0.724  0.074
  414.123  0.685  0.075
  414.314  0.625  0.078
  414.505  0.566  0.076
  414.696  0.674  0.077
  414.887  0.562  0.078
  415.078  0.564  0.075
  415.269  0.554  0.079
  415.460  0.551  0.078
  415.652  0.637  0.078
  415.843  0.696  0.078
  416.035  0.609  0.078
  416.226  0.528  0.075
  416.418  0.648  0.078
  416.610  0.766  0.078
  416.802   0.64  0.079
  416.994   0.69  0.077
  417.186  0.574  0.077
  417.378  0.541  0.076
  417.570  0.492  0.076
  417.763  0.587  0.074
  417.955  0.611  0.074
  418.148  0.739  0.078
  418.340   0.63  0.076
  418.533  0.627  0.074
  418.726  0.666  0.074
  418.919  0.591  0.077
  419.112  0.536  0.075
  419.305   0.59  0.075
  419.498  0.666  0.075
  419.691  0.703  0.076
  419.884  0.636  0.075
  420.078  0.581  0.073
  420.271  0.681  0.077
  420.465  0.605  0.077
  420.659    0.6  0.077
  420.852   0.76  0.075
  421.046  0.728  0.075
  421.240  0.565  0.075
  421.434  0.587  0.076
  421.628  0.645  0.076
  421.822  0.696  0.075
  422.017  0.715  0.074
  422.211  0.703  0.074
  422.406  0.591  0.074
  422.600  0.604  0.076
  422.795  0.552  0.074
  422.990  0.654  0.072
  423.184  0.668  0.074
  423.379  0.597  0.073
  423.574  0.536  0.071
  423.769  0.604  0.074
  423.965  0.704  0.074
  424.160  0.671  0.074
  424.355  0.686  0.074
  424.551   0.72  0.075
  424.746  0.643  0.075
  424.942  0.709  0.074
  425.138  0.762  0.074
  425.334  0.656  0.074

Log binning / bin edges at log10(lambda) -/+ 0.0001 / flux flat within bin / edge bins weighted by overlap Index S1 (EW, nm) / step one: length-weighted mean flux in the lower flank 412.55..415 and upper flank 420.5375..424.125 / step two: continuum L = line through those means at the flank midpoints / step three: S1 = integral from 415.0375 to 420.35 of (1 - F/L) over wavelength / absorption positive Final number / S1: 0.11 nm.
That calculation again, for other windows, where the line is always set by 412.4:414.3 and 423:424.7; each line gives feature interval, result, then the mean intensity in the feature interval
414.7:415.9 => 0.07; 0.597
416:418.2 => 0.07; 0.617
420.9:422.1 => -0.03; 0.659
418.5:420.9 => 0.04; 0.632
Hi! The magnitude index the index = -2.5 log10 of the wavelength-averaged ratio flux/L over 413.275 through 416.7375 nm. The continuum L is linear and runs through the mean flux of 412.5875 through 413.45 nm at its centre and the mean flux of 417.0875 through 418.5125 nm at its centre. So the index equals -0.04 mag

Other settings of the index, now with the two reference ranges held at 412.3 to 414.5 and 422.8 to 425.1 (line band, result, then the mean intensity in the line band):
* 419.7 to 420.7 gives 0.023 mag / 0.629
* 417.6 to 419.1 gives 0.023 mag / 0.624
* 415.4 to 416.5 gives 0.030 mag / 0.613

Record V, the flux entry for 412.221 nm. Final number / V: 0.624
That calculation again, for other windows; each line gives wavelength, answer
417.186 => 0.574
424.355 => 0.686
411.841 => 0.565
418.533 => 0.627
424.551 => 0.72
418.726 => 0.666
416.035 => 0.609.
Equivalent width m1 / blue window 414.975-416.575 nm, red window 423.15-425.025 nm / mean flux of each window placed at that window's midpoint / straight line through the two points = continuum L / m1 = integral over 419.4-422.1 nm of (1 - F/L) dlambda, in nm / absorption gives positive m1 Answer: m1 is -0.09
